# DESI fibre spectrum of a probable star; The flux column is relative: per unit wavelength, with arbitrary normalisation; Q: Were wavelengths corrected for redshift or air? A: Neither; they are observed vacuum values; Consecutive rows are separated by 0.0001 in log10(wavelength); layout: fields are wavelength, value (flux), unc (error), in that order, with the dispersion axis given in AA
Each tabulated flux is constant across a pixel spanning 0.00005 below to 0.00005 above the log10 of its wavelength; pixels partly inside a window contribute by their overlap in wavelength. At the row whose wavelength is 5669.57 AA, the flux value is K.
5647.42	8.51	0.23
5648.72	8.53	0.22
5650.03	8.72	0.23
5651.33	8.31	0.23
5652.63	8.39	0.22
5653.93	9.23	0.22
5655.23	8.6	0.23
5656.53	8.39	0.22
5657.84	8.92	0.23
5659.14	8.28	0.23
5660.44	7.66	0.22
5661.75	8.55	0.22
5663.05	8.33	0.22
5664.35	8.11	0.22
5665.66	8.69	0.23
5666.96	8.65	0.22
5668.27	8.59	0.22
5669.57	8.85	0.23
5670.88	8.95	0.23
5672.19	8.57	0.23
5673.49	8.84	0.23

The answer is 8.85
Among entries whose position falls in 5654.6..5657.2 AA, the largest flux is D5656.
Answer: 8.6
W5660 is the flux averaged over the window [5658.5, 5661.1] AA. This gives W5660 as 7.96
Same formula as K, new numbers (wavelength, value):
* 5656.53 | 8.39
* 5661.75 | 8.55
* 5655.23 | 8.6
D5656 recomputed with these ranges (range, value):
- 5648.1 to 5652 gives 8.72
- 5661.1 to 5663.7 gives 8.55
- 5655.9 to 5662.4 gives 8.92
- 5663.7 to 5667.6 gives 8.69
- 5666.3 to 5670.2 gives 8.85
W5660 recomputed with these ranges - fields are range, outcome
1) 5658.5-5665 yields 8.19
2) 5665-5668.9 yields 8.63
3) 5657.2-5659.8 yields 8.61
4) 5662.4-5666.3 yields 8.38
